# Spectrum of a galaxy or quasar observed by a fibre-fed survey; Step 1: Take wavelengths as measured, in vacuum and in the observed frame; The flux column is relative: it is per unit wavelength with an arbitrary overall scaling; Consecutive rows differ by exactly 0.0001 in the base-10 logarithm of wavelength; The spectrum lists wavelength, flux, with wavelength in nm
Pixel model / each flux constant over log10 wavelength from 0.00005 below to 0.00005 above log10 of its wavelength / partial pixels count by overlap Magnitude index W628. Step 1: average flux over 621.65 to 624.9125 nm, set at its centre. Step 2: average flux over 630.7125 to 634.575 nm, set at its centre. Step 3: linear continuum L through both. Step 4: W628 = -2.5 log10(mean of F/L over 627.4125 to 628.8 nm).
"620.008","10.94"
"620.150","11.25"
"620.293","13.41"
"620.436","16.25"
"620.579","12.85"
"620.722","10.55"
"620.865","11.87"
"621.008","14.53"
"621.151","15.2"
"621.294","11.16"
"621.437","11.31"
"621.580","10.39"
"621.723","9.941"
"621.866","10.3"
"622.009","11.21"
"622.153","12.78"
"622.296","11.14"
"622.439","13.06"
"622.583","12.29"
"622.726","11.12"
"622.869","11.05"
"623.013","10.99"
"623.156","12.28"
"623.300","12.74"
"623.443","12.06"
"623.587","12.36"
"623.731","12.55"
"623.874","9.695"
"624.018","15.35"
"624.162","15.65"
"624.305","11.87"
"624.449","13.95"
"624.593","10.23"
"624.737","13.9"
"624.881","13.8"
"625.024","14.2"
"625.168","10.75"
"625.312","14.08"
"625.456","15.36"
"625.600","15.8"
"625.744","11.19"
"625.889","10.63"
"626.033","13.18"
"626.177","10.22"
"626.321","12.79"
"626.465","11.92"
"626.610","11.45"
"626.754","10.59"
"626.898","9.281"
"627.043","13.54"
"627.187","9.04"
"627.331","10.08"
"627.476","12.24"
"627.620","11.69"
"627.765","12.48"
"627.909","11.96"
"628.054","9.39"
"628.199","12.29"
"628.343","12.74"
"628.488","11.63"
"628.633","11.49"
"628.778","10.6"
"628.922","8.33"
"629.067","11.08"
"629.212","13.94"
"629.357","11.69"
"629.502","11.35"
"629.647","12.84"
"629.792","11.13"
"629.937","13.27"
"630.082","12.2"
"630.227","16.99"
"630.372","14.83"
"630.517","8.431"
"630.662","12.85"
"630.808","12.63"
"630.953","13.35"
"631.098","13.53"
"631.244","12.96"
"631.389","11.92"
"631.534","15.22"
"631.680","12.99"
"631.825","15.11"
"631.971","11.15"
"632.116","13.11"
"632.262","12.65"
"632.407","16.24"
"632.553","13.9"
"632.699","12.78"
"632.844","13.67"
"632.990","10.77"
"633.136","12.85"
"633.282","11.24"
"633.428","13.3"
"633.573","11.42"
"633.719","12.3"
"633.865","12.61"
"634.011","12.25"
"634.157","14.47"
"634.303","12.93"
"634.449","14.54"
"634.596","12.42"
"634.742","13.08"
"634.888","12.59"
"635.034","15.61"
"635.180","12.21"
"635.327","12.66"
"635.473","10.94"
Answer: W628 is 0.084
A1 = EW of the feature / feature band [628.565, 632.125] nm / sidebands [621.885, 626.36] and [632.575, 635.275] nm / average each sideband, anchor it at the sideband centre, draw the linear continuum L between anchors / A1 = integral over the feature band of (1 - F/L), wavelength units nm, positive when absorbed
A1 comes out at 0.06 nm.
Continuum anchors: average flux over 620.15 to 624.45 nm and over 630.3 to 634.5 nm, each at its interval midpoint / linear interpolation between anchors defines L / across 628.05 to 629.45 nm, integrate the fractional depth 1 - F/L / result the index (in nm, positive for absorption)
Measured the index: 0.14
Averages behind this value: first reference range 12.3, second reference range 13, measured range 11.4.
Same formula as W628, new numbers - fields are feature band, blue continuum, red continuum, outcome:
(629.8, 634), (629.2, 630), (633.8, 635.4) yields -0.02 mag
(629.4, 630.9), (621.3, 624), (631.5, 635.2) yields 0.00 mag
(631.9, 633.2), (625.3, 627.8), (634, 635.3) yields 0.00 mag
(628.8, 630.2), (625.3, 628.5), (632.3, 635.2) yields 0.04 mag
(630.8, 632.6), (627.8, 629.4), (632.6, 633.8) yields -0.12 mag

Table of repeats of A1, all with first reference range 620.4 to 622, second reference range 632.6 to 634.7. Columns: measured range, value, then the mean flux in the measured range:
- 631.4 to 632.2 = -0.049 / 13.4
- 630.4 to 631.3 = 0.011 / 12.4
